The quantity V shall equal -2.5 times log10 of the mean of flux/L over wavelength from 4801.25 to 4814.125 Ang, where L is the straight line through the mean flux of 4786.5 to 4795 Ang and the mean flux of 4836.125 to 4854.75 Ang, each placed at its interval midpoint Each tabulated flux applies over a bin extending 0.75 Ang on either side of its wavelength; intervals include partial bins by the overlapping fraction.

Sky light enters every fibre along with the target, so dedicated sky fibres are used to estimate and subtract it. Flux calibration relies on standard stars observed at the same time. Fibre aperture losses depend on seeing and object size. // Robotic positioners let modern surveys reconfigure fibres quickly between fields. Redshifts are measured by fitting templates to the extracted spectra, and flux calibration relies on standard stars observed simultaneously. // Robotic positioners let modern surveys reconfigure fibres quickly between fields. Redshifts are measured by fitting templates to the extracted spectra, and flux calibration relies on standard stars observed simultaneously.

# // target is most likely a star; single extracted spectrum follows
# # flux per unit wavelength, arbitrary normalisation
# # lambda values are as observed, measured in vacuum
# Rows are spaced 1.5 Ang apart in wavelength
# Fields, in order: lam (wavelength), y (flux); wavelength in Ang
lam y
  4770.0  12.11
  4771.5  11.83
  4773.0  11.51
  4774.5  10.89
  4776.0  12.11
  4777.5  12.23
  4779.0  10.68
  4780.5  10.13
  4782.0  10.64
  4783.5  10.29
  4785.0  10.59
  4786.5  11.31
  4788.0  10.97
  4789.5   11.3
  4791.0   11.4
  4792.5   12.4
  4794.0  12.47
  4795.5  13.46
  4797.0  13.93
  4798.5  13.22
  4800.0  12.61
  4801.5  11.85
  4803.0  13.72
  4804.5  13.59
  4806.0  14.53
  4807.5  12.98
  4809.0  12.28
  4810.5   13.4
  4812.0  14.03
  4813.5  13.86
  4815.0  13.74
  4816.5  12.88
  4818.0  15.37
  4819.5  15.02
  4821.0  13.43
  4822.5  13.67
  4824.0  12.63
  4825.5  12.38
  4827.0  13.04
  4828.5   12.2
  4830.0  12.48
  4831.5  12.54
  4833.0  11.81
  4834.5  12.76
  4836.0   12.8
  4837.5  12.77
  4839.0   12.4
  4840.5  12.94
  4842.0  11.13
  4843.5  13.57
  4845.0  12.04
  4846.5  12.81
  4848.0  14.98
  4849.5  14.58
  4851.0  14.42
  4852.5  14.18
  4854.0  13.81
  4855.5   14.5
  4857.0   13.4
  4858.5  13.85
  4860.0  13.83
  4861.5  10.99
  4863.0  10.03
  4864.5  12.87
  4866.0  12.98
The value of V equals -0.10 mag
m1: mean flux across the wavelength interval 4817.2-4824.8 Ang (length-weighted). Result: 14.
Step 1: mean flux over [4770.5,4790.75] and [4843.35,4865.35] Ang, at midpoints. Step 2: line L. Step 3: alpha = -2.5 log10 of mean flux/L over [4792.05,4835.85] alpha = -0.09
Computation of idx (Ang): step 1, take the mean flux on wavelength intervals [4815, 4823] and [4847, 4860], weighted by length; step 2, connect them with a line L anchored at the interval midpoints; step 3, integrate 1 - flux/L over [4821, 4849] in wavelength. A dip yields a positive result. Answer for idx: 2.7 Ang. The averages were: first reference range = 14.1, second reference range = 14.2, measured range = 12.8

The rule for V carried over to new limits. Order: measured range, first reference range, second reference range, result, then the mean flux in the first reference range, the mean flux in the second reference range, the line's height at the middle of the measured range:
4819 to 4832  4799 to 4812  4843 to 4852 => 0.04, 13.2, 13.8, 13.4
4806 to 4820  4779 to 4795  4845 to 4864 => -0.15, 11.2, 13.4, 12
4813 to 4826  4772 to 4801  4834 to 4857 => -0.09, 11.7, 13.3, 12.6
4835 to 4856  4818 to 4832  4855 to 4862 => 0.00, 13.2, 13.4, 13.3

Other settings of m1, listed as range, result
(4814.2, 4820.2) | 14.2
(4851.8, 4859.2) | 13.9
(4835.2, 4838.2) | 12.8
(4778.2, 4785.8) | 10.5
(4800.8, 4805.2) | 13.1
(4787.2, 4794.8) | 11.7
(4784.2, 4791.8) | 11.1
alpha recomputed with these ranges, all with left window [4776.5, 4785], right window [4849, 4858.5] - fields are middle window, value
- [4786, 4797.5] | -0.075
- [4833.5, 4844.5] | 0.071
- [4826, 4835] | 0.051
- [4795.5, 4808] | -0.135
